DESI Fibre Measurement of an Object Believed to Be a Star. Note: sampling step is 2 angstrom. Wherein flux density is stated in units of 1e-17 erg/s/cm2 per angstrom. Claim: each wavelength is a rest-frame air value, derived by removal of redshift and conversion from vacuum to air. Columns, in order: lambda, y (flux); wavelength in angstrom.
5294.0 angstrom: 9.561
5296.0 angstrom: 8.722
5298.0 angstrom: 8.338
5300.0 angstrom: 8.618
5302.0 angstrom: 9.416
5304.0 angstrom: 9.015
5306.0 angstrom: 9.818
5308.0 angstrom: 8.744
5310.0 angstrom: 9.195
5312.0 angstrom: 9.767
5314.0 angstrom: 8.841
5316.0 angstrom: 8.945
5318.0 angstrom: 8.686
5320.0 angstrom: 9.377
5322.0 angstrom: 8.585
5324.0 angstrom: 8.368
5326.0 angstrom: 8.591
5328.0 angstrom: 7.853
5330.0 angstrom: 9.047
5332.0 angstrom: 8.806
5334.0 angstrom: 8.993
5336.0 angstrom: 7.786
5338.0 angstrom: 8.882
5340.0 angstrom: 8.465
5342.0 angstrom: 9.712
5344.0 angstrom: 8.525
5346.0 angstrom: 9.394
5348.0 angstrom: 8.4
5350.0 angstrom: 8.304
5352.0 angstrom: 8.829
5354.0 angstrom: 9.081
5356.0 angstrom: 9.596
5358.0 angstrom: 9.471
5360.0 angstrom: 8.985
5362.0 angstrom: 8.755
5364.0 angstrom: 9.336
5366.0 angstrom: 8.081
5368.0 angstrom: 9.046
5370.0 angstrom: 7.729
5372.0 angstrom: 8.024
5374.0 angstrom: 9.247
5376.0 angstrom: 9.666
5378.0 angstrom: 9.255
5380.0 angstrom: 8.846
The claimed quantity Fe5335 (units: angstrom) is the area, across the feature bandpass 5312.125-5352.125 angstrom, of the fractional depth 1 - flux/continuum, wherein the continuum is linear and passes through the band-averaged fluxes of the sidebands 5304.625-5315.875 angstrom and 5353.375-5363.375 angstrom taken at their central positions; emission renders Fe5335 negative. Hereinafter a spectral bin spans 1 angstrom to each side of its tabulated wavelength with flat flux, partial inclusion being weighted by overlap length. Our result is 2.1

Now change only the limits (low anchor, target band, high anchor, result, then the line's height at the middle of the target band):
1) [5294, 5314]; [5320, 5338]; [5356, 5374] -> 0.8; 8.95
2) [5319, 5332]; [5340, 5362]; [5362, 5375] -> -1.0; 8.61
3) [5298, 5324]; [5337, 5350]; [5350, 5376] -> 0.1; 8.92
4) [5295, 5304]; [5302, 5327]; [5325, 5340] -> -0.9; 8.69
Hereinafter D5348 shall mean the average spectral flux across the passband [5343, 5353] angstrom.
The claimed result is 8.69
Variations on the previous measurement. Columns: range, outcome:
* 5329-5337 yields 8.66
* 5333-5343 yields 8.77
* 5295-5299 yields 8.53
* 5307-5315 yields 9.14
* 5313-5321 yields 8.96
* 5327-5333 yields 8.57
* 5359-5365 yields 9.03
